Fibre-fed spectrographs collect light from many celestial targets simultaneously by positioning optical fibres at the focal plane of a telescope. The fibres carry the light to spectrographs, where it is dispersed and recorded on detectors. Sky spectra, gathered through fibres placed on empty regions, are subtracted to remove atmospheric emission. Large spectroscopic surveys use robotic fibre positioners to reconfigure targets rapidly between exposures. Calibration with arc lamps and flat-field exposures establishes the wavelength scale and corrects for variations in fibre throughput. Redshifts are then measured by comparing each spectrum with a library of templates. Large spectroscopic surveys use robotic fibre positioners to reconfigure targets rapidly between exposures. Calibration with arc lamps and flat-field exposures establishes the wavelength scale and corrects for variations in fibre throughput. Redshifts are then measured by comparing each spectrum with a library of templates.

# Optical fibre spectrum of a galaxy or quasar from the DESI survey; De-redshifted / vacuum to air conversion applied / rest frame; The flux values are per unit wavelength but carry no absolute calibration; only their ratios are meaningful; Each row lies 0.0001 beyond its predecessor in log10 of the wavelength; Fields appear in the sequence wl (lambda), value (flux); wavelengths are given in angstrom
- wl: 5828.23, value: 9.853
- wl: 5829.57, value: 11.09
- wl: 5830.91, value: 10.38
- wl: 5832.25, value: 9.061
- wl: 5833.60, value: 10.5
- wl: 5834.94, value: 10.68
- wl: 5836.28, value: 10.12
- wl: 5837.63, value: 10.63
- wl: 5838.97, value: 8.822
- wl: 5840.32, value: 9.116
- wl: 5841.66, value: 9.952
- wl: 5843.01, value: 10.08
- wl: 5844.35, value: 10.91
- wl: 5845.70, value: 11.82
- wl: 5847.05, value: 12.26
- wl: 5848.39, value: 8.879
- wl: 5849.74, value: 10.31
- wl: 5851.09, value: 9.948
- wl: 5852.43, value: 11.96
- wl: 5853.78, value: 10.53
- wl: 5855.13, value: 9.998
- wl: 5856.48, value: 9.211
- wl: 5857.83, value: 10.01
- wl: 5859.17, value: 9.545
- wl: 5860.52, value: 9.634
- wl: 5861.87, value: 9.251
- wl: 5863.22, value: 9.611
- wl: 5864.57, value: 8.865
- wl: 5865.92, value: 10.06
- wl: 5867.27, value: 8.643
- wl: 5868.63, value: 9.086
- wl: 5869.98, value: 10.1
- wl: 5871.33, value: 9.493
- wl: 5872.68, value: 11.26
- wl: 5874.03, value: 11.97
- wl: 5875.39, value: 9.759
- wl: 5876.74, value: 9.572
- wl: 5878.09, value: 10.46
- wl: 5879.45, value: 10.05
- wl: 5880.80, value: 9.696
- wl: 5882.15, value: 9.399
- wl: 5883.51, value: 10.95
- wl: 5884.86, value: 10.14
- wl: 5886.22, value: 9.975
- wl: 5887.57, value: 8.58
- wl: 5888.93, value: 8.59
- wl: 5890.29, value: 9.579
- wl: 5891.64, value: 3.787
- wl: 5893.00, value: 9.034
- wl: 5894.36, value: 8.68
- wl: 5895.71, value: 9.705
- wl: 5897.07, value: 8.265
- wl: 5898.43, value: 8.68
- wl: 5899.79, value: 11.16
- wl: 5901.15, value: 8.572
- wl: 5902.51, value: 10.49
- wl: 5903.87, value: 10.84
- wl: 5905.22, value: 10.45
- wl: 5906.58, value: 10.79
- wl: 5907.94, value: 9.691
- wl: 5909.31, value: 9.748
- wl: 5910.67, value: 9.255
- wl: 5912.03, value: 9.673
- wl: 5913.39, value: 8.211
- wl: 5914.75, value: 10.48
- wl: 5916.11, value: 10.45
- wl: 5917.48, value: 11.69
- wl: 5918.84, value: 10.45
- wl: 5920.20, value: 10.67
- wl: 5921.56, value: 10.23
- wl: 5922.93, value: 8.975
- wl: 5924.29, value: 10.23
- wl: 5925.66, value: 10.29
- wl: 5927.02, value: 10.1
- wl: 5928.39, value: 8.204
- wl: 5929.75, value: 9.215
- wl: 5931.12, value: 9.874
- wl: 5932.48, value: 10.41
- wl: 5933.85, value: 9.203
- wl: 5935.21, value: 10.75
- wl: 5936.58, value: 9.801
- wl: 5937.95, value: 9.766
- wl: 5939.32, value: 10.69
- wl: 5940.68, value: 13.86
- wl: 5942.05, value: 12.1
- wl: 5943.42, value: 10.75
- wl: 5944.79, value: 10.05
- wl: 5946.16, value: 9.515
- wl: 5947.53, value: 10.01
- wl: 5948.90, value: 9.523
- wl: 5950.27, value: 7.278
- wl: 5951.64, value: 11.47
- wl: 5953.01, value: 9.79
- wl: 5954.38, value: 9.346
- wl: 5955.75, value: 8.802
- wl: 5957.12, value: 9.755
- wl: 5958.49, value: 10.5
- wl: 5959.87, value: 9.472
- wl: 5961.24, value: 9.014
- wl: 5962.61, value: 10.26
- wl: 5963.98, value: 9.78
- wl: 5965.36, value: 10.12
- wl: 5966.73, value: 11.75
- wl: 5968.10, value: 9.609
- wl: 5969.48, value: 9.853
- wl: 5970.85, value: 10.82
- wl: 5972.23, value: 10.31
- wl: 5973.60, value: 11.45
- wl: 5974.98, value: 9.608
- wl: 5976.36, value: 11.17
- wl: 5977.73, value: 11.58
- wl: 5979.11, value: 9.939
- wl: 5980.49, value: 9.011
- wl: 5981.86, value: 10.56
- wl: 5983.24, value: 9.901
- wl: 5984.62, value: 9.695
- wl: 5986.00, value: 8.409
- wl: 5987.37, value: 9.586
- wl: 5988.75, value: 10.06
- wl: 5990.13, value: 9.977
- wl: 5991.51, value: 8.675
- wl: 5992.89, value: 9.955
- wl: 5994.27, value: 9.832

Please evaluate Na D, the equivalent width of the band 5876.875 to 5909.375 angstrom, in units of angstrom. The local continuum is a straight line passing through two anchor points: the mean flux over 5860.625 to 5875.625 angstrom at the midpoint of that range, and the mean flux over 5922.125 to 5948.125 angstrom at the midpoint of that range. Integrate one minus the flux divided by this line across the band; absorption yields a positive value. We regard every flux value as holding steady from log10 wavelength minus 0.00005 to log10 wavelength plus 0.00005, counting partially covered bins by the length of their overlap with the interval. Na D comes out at 1.6 angstrom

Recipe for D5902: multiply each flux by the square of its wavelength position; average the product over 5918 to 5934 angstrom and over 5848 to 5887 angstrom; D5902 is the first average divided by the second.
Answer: 1.0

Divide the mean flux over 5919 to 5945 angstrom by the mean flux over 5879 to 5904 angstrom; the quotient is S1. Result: 1.1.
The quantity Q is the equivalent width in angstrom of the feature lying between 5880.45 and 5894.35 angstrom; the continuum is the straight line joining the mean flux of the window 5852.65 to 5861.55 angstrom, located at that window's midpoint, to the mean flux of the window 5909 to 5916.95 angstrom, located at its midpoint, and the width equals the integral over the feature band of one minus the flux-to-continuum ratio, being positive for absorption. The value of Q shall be 1.2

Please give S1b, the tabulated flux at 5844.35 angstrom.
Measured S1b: 10.91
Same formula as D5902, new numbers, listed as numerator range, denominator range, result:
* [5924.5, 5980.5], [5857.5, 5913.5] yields 1.08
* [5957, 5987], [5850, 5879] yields 1.05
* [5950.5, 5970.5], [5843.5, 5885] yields 1.01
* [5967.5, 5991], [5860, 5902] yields 1.10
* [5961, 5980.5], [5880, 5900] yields 1.18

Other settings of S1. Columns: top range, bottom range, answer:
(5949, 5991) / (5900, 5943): 0.98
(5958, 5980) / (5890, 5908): 1.11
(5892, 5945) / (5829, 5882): 0.99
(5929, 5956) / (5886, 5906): 1.11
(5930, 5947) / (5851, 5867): 1.07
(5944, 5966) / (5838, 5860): 0.95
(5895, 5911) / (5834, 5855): 0.94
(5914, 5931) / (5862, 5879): 1.02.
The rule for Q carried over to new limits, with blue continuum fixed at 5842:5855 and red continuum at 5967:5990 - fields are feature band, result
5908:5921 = 0.44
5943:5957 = 0.84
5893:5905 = 1.05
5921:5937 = 0.88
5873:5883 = 0.36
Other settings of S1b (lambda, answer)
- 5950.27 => 7.278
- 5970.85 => 10.82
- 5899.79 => 11.16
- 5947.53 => 10.01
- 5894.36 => 8.68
